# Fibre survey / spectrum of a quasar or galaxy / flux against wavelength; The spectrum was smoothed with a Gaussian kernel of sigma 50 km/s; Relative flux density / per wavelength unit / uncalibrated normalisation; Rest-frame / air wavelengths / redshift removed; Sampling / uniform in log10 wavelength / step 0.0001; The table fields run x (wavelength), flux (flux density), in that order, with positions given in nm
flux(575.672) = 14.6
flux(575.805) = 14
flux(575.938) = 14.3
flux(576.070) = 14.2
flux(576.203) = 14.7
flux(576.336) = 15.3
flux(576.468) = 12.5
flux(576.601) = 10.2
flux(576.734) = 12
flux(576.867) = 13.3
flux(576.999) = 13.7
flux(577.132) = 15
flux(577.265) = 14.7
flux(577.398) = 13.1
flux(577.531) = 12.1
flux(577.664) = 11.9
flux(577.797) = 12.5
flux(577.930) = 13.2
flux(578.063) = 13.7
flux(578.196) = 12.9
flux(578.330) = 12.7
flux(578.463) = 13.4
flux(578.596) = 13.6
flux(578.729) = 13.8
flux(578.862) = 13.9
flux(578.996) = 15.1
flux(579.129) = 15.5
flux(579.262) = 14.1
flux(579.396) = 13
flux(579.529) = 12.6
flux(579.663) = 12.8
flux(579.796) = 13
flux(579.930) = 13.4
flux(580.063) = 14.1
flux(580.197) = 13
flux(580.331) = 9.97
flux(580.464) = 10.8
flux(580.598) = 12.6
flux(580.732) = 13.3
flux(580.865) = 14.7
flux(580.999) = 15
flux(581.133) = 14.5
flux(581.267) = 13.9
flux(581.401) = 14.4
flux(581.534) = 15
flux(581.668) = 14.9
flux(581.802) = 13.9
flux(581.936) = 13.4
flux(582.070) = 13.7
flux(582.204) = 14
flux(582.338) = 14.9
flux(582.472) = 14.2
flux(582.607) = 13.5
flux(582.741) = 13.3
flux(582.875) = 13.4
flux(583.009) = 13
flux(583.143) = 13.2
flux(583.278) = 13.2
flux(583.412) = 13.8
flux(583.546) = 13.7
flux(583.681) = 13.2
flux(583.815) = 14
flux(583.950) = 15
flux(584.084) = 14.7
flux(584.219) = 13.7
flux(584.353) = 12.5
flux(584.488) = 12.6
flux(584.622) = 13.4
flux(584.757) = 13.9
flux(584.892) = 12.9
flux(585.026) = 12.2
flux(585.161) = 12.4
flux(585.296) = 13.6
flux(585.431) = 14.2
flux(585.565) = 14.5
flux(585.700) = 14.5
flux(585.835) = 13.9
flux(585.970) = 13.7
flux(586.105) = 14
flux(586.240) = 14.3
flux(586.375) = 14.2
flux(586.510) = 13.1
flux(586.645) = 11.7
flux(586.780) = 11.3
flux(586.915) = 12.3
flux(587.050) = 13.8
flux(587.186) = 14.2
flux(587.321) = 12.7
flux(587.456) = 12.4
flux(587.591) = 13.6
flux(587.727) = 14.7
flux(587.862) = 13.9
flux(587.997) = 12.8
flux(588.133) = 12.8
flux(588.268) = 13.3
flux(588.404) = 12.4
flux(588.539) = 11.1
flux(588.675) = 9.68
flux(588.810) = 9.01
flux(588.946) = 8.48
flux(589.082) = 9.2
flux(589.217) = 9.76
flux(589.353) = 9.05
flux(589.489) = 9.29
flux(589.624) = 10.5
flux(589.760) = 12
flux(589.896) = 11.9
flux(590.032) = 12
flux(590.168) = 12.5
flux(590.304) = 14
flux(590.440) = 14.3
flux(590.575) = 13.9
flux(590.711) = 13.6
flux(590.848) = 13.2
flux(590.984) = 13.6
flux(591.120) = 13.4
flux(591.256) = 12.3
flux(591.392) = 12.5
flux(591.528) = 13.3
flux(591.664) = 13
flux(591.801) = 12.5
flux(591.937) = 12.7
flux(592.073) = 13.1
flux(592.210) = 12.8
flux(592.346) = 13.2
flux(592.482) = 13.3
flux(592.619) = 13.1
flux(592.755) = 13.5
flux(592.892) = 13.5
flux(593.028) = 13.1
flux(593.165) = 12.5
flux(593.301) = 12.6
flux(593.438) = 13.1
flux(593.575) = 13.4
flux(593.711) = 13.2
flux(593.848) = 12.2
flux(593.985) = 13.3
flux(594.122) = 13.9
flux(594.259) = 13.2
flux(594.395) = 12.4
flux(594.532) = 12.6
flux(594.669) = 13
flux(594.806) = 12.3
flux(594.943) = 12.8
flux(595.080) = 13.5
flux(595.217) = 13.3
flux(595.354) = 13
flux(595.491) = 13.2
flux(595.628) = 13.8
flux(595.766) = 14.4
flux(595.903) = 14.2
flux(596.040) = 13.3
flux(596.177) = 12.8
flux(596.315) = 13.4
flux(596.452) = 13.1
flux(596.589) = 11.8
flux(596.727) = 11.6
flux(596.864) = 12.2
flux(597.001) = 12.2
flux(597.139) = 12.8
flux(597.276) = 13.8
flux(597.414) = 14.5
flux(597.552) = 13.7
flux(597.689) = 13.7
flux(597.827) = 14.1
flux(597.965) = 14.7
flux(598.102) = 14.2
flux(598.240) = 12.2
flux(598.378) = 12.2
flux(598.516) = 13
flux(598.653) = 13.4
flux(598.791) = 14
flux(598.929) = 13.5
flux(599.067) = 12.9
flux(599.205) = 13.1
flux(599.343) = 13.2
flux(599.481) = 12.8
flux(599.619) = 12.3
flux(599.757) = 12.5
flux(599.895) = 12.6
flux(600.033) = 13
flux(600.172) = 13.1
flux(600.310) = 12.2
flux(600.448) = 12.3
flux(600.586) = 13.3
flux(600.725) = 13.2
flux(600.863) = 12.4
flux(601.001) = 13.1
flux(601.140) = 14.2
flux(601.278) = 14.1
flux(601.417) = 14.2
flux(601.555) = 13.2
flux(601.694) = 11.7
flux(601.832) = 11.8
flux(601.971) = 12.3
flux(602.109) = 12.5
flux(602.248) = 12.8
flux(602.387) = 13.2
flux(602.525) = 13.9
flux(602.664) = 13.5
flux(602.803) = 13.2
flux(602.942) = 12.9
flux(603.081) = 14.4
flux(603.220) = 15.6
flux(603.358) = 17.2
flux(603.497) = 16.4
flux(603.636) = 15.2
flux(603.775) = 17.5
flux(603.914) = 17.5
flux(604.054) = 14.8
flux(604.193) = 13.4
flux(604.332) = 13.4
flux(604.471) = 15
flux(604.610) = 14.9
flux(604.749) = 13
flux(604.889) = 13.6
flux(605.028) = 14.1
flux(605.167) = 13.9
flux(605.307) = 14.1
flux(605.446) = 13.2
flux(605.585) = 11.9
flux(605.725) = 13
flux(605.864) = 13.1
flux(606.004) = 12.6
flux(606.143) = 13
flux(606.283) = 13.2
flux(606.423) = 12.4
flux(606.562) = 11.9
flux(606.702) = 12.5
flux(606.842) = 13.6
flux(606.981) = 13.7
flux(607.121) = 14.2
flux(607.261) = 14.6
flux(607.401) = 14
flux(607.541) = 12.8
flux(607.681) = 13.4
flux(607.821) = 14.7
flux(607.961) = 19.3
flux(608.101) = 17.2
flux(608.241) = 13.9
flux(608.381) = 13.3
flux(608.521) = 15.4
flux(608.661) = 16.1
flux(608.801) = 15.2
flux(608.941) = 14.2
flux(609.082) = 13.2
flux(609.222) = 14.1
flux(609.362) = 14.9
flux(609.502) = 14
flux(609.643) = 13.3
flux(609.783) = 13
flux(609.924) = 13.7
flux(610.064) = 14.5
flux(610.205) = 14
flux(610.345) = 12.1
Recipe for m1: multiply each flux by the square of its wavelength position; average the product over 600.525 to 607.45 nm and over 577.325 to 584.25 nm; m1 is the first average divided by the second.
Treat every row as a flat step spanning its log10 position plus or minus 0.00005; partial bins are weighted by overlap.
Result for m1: 1.10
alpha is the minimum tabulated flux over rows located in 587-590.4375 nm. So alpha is 8.48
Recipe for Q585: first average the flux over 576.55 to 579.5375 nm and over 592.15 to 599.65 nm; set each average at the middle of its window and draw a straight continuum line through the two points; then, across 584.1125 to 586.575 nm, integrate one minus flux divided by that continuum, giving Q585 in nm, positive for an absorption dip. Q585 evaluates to -0.05 nm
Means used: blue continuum 13.3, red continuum 13.1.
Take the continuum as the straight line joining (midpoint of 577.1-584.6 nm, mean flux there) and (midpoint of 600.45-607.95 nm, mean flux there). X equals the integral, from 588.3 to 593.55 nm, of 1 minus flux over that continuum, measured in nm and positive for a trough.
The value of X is 0.55 nm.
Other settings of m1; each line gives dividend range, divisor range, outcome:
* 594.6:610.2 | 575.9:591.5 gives 1.11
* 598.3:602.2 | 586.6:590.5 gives 1.13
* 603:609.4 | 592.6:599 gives 1.12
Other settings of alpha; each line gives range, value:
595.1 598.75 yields 11.6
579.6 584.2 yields 9.97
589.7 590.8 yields 11.9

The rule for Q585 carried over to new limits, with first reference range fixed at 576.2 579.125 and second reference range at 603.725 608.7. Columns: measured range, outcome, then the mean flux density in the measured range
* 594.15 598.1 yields 0.175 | 13.2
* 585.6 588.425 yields 0.052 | 13.3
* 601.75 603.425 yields 0.049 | 13.6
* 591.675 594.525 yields 0.151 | 13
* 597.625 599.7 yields 0.092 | 13.3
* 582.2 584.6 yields -0.026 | 13.6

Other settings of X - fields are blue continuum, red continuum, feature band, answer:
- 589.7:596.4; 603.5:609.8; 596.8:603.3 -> 0.21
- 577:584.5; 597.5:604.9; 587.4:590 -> 0.43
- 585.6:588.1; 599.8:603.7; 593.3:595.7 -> 0.07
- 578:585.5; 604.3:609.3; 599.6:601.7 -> 0.13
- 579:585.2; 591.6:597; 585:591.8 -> 0.37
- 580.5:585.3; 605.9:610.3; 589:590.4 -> 0.28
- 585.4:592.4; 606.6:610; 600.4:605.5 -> -0.03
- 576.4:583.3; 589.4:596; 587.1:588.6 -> 0.00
